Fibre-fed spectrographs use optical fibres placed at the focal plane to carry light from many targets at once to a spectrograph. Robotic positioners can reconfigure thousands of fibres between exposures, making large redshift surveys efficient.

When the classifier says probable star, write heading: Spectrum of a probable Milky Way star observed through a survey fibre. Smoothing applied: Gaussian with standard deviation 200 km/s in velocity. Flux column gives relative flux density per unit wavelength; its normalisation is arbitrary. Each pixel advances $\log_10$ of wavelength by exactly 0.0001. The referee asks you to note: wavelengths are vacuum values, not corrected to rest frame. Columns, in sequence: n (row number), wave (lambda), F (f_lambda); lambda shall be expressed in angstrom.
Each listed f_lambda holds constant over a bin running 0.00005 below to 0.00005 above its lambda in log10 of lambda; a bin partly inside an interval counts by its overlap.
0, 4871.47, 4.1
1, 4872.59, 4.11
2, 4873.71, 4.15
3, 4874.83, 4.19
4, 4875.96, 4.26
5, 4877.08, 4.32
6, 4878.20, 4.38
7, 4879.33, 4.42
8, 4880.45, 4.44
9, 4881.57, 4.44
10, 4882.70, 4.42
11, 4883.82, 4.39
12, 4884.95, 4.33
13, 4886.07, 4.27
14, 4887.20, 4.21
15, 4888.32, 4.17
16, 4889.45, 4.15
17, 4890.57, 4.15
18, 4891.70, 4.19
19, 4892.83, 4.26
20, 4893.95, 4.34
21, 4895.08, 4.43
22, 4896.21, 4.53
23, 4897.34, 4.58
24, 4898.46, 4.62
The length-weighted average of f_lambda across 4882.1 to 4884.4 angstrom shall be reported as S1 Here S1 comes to 4.39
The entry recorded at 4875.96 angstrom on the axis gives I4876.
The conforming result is 4.26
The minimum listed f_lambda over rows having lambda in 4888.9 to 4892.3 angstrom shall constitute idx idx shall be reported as 4.15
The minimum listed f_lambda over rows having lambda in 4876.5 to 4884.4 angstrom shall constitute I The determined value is 4.32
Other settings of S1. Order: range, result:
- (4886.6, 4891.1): 4.17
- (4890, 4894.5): 4.24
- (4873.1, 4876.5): 4.19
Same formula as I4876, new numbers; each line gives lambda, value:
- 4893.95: 4.34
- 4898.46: 4.62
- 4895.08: 4.43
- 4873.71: 4.15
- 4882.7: 4.42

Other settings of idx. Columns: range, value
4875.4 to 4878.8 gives 4.26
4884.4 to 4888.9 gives 4.17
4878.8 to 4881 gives 4.42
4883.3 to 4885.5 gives 4.33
